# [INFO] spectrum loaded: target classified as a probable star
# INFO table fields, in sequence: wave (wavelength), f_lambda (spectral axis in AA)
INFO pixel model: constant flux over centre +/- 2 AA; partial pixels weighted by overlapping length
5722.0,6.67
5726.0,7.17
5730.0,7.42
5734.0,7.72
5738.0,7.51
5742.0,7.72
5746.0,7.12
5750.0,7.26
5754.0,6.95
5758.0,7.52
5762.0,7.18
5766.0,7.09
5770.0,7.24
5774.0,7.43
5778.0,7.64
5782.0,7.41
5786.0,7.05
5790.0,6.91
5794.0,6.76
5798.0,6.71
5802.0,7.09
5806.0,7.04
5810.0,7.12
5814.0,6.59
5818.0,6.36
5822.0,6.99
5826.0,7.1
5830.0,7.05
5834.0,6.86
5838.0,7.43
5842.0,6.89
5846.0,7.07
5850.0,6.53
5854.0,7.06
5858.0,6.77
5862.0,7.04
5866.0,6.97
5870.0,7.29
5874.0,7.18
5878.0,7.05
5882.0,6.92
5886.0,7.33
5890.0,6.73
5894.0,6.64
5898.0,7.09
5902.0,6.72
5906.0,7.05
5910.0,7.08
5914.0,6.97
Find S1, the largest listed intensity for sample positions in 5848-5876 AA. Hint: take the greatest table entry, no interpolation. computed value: 7.29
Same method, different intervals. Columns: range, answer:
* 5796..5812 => 7.12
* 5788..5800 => 6.91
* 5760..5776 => 7.43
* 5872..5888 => 7.33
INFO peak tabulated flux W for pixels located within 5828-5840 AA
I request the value 7.43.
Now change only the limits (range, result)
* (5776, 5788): 7.64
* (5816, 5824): 6.99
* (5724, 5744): 7.72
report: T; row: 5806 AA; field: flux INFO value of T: 7.04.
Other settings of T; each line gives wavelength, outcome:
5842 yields 6.89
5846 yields 7.07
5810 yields 7.12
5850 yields 6.53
